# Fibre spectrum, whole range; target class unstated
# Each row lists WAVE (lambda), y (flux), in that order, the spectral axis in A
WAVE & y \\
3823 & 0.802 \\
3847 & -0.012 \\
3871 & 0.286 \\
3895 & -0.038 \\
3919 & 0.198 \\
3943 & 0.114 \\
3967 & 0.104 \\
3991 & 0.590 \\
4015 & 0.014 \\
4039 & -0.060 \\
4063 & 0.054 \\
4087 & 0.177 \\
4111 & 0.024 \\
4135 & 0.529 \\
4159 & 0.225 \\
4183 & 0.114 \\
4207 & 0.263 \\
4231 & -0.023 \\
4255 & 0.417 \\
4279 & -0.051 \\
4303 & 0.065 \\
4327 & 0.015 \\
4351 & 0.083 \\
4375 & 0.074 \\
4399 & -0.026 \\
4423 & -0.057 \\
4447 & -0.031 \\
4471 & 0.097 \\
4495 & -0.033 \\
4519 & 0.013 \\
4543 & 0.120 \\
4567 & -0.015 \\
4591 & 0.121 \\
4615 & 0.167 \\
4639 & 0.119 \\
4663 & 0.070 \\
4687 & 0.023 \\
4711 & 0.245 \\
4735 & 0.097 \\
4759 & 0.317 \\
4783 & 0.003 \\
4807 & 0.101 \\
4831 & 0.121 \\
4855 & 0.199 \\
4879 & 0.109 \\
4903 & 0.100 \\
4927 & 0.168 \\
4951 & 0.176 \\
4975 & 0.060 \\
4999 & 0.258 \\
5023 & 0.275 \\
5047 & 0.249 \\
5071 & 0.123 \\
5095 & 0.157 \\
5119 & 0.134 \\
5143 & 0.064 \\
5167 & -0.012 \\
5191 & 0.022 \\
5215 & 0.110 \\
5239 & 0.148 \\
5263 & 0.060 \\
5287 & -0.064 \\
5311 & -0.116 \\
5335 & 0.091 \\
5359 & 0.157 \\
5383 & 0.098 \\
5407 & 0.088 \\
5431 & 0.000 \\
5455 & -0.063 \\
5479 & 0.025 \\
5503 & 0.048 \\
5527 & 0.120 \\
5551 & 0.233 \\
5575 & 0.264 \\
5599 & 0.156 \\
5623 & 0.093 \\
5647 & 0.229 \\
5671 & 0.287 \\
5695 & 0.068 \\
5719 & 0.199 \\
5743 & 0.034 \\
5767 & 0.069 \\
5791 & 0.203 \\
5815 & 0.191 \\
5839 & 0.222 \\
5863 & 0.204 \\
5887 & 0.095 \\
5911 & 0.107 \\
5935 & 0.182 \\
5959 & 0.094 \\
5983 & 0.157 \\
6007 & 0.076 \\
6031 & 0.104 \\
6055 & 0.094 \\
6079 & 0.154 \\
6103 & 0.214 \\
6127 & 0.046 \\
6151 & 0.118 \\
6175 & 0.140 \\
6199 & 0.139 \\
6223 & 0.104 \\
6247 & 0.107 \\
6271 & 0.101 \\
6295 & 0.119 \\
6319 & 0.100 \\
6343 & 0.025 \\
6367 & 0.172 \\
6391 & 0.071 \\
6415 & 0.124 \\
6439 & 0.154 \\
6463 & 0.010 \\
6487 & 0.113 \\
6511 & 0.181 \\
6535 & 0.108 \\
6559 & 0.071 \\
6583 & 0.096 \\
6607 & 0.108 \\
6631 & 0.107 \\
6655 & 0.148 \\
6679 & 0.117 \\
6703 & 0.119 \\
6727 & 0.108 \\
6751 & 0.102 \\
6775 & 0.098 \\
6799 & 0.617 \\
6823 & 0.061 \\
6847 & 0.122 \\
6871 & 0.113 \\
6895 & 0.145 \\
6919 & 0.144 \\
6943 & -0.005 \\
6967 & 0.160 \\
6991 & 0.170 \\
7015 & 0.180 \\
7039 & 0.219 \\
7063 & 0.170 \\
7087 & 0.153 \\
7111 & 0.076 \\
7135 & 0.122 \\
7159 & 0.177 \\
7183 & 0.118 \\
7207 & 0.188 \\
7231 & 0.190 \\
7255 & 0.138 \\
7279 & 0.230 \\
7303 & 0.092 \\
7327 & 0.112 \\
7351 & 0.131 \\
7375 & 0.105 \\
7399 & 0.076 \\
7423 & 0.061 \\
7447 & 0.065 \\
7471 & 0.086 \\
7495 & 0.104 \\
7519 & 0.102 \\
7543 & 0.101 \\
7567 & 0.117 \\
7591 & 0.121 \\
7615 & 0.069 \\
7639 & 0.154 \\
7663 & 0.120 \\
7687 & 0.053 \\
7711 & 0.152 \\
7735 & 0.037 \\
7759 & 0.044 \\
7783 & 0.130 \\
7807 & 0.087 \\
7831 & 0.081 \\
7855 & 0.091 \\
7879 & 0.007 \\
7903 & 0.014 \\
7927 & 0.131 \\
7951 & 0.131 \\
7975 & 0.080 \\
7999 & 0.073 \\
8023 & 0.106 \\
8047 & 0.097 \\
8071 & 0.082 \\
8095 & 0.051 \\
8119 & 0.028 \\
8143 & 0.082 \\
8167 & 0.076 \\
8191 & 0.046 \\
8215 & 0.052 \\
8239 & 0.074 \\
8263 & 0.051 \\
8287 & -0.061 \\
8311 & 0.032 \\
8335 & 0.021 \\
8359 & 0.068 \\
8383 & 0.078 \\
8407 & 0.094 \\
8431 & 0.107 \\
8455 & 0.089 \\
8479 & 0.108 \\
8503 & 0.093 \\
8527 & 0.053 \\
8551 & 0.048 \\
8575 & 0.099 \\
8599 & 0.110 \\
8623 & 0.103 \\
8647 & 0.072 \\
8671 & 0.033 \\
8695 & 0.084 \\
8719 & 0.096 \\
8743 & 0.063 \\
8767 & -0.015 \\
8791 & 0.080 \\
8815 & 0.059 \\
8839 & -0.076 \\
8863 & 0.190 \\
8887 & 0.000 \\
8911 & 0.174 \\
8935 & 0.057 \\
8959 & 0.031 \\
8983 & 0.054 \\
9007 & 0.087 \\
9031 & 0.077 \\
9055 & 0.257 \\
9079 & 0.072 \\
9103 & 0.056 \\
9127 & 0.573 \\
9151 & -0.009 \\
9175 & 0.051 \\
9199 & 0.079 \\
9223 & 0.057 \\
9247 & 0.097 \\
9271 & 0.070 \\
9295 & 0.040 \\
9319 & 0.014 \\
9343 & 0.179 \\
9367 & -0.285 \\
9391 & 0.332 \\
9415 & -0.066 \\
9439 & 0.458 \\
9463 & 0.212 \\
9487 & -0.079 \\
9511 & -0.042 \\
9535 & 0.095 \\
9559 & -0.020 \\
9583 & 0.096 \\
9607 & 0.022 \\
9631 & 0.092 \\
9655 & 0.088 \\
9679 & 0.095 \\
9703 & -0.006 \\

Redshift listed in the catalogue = 0.824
